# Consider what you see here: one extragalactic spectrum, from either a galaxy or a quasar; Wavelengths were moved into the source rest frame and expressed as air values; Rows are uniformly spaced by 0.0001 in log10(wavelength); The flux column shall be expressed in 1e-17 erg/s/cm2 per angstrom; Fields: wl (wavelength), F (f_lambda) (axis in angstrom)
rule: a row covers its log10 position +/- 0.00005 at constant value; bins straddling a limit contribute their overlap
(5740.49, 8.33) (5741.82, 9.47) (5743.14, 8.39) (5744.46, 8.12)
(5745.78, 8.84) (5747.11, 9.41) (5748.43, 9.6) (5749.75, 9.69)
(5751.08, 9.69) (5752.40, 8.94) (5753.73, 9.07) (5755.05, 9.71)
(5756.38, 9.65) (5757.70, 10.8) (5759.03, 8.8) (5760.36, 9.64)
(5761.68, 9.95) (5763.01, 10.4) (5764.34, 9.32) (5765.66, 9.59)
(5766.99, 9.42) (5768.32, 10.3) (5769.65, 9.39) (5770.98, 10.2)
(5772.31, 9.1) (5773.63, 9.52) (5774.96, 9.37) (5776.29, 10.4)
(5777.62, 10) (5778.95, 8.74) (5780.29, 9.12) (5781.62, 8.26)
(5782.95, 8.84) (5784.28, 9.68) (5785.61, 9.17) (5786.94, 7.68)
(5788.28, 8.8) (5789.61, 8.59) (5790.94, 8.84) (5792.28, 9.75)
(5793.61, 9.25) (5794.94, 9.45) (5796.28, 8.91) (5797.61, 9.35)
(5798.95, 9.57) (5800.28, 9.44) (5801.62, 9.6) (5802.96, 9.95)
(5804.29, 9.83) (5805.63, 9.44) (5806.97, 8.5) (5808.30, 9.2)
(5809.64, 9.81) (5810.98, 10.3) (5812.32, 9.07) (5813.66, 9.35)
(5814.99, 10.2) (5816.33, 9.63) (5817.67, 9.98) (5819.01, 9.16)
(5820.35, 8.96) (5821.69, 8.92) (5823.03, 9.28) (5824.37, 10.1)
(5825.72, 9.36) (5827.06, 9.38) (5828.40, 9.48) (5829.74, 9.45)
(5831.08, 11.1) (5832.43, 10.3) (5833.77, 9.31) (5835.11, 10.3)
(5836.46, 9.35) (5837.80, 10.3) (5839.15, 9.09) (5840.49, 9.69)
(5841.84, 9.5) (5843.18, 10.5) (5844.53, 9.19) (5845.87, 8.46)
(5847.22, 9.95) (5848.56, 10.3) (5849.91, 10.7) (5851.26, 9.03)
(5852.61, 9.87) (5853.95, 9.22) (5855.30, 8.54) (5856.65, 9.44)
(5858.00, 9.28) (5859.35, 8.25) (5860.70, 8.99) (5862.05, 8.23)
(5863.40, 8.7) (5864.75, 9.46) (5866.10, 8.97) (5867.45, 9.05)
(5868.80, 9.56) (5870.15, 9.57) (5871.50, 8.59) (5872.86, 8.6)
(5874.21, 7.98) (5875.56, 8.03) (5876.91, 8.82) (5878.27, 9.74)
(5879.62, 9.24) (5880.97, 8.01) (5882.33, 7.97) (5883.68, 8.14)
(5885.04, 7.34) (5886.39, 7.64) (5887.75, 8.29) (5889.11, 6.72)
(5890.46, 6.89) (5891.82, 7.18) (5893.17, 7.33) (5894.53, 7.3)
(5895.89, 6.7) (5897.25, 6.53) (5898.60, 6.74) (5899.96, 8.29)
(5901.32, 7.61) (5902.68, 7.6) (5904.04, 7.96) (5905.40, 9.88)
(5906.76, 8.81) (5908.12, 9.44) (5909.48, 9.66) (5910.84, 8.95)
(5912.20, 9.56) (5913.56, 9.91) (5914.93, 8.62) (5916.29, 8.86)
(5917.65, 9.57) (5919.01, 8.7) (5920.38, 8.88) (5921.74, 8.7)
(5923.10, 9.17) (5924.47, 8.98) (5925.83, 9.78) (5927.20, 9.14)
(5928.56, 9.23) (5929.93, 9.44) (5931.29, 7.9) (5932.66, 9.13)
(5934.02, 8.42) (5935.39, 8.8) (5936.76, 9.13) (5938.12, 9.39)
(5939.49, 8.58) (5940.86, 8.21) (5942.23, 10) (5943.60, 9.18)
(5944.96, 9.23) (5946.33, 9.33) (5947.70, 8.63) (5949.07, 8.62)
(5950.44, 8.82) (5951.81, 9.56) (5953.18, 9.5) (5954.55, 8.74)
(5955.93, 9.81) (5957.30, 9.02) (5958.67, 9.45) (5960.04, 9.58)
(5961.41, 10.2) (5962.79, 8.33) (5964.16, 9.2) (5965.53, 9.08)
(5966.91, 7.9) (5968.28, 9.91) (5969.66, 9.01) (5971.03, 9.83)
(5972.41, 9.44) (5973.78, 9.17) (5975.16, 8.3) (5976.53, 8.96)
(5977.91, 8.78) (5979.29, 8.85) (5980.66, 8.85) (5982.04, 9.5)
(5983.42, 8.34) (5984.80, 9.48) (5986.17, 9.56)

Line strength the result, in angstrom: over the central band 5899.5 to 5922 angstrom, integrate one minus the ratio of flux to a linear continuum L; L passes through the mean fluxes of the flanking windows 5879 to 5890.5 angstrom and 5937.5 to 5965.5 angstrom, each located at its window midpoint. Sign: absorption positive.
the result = -1.4 angstrom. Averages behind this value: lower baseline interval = 7.85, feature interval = 8.89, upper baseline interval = 9.17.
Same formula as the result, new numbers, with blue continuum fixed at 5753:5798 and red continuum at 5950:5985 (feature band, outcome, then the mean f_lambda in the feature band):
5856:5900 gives 4.9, 8.23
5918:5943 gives 0.5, 8.98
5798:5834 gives -1.0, 9.58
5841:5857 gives -0.5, 9.56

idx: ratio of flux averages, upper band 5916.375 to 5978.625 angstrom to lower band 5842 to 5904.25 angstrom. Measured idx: 1.1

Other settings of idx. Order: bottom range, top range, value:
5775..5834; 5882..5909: 0.82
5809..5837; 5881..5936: 0.87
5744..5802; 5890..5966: 0.94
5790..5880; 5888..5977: 0.94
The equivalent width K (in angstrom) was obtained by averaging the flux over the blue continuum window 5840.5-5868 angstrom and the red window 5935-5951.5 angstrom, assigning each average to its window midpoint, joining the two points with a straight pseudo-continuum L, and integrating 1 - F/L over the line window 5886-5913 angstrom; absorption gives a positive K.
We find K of 3.5 angstrom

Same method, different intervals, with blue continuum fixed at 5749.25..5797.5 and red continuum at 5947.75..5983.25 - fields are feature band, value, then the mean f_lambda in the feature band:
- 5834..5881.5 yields 0.3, 9.22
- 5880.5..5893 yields 2.3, 7.56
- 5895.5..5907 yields 1.8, 7.78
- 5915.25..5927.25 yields 0.1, 9.07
